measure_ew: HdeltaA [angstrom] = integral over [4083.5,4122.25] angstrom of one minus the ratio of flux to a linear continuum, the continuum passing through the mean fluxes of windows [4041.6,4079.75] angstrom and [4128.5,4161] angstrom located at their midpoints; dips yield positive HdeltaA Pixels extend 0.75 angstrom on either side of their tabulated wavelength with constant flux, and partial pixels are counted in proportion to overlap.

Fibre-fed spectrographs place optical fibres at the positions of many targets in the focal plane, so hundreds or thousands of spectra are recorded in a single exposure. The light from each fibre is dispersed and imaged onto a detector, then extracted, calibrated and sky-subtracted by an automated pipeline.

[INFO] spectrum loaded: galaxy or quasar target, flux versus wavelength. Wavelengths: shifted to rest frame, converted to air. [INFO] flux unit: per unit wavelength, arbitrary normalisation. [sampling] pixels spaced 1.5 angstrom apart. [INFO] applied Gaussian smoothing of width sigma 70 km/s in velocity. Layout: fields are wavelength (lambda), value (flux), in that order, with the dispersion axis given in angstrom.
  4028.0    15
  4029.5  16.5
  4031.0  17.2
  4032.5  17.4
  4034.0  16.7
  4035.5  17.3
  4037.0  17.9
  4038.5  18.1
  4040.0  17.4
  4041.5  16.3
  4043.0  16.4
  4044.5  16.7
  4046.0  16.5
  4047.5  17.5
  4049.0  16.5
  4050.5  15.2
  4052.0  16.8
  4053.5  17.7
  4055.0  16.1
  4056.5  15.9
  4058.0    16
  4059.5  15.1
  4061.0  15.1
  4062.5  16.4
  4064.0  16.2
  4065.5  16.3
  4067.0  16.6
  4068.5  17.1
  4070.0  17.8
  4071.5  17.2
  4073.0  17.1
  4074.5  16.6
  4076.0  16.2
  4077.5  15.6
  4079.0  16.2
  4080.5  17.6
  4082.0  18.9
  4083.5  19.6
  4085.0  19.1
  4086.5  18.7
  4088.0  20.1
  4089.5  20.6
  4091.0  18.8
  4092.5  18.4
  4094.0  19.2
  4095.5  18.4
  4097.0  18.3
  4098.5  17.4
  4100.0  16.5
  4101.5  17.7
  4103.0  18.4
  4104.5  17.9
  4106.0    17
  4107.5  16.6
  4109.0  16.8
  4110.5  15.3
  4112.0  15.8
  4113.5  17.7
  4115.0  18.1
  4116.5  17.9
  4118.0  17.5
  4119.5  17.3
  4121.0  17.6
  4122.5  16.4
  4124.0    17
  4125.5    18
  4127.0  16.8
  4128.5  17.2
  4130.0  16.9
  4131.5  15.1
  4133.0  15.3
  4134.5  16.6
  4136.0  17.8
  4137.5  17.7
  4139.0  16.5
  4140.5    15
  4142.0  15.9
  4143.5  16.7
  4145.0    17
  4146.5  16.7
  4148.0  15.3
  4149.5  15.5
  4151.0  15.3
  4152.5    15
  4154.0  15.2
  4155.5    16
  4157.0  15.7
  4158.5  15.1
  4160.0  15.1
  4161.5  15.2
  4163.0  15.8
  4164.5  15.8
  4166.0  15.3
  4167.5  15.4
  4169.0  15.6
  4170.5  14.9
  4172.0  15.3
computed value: -4.0 angstrom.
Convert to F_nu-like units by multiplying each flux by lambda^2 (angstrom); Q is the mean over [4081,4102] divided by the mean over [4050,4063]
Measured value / 1.2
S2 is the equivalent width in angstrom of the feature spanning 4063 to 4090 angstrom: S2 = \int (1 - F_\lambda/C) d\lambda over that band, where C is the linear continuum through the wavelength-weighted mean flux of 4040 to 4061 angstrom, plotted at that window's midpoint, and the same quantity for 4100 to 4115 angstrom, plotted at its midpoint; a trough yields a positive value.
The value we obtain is -1.49 angstrom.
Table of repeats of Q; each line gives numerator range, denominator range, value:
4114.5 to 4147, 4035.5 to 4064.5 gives 1.06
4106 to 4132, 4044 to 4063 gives 1.08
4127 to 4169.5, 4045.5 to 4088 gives 0.98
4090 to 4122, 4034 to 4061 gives 1.09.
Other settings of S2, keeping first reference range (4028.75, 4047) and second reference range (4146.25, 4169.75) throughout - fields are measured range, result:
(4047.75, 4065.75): 0.70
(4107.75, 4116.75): -0.44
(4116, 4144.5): -1.72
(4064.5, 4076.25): -0.18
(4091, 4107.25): -1.68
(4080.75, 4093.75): -2.23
